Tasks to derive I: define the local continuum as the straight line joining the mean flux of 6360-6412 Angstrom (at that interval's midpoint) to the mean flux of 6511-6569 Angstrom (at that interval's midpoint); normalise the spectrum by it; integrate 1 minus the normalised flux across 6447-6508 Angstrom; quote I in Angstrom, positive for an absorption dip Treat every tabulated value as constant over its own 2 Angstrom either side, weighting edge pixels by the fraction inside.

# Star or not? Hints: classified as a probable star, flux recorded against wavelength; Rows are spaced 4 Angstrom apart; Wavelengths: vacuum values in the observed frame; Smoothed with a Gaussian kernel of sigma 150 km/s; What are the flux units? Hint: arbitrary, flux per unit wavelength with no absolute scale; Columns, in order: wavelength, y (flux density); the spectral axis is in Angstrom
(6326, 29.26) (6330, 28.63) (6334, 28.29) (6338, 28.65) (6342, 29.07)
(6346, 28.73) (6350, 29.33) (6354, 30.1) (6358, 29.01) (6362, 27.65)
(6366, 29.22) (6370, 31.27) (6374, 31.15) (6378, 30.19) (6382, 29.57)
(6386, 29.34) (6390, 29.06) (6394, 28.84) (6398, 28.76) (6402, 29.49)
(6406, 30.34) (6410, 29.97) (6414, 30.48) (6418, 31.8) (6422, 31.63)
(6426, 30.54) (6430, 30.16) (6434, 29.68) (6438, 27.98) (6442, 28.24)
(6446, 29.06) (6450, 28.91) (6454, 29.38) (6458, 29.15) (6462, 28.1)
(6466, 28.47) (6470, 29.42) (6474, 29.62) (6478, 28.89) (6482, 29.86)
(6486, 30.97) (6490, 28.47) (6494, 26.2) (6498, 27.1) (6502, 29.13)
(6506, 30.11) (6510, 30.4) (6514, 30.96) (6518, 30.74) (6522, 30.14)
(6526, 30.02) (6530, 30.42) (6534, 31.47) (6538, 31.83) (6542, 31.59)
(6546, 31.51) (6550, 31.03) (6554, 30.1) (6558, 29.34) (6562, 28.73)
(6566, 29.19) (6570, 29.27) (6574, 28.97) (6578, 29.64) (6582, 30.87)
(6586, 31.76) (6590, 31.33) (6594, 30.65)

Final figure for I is 2.4 Angstrom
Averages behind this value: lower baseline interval 29.6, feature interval 28.9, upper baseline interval 30.5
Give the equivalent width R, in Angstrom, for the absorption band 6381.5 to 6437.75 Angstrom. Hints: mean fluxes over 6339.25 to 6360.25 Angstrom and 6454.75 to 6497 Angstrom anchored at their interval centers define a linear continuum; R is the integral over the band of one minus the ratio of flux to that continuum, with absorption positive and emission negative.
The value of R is -1.7 Angstrom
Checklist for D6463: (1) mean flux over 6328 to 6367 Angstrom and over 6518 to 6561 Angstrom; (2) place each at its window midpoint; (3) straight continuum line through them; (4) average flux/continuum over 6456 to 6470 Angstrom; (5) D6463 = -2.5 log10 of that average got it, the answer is 0.05 mag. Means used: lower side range 28.9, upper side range 30.7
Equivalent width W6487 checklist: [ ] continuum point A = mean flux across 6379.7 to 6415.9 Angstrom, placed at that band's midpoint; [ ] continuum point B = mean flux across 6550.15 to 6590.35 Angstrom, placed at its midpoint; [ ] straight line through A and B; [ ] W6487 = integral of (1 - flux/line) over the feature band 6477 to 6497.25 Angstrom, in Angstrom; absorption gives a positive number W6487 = 0.66 Angstrom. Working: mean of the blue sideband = 29.5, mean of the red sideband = 29.9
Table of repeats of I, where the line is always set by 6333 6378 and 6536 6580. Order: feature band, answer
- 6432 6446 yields 0.5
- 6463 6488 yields 0.3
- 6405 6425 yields -0.9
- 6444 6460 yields 0.3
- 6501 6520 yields -0.2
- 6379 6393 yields 0.1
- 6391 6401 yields 0.2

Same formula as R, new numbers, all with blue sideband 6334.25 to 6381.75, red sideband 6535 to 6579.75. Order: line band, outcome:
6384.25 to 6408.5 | 0.2 Angstrom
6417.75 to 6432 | -0.6 Angstrom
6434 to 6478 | 1.4 Angstrom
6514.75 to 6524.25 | -0.2 Angstrom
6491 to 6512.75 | 0.9 Angstrom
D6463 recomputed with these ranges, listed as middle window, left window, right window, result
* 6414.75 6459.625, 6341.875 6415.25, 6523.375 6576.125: 0.00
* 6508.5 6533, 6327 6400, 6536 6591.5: -0.01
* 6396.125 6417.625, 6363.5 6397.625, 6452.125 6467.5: -0.02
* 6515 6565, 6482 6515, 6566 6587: -0.04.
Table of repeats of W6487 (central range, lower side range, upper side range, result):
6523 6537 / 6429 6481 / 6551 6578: -0.7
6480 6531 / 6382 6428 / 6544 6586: 0.7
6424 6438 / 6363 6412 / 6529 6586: 0.0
